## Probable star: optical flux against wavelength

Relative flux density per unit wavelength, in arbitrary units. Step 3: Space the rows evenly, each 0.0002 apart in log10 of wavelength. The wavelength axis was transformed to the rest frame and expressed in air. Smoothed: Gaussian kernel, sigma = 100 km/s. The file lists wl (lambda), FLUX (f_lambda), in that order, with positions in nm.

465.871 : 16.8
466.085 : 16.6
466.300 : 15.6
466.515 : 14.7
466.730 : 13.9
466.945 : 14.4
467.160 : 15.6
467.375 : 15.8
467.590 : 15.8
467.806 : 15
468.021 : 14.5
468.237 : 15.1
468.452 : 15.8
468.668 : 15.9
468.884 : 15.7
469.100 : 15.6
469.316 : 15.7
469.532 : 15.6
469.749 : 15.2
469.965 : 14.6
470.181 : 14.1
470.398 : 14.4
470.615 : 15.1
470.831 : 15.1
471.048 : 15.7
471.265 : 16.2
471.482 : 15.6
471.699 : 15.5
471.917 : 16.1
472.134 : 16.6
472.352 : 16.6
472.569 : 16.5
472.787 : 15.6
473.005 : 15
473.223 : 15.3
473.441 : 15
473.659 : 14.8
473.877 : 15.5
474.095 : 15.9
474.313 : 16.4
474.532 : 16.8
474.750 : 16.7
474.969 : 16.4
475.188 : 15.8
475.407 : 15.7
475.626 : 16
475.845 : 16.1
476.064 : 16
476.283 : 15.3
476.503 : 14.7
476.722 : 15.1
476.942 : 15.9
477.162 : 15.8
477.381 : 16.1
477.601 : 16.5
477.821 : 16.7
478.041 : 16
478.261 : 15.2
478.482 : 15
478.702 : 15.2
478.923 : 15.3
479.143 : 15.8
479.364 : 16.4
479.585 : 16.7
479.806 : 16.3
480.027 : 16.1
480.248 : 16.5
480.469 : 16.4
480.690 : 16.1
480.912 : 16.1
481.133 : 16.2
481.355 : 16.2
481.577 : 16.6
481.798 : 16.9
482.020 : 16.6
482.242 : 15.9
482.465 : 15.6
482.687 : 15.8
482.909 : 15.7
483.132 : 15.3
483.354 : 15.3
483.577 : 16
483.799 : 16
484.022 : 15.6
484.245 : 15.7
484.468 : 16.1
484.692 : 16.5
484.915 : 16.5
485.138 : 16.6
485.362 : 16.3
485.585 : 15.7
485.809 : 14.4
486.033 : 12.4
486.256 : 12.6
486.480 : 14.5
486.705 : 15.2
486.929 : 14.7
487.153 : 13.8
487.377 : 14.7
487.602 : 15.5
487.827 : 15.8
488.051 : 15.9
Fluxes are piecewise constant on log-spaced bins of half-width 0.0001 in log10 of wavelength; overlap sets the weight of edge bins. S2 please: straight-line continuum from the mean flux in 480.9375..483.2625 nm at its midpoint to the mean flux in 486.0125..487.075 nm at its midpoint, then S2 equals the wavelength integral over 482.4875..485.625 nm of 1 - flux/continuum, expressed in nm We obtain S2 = -0.162 nm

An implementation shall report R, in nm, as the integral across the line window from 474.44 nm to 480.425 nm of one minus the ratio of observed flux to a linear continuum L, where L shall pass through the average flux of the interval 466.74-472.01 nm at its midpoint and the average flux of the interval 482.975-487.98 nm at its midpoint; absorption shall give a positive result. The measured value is -0.26 nm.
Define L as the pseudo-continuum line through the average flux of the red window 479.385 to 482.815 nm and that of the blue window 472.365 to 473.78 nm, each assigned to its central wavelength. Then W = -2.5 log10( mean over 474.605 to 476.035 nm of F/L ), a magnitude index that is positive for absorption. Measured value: -0.03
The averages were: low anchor 15.5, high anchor 16.3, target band 16.1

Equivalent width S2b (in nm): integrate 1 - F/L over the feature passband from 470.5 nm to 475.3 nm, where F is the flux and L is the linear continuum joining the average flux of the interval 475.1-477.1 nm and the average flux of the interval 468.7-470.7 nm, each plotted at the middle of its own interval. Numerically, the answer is -0.14 nm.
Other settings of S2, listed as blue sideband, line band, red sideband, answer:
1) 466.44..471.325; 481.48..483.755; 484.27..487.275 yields -0.14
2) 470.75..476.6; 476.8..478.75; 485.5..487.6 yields -0.06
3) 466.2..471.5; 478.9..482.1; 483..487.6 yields -0.23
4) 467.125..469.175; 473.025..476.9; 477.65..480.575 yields 0.02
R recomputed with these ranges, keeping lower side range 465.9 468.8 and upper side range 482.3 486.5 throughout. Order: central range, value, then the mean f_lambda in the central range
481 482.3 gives -0.08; 16.4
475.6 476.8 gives -0.01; 15.5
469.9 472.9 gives -0.04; 15.6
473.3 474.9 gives -0.05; 15.9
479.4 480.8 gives -0.09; 16.4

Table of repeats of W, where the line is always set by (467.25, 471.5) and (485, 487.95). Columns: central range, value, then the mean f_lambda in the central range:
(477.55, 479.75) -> -0.06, 15.9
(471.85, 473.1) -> -0.06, 16.1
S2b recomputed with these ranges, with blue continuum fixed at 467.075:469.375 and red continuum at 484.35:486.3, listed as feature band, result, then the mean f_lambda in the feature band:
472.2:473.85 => -0.01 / 15.6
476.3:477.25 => 0.00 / 15.3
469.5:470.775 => 0.06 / 14.8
